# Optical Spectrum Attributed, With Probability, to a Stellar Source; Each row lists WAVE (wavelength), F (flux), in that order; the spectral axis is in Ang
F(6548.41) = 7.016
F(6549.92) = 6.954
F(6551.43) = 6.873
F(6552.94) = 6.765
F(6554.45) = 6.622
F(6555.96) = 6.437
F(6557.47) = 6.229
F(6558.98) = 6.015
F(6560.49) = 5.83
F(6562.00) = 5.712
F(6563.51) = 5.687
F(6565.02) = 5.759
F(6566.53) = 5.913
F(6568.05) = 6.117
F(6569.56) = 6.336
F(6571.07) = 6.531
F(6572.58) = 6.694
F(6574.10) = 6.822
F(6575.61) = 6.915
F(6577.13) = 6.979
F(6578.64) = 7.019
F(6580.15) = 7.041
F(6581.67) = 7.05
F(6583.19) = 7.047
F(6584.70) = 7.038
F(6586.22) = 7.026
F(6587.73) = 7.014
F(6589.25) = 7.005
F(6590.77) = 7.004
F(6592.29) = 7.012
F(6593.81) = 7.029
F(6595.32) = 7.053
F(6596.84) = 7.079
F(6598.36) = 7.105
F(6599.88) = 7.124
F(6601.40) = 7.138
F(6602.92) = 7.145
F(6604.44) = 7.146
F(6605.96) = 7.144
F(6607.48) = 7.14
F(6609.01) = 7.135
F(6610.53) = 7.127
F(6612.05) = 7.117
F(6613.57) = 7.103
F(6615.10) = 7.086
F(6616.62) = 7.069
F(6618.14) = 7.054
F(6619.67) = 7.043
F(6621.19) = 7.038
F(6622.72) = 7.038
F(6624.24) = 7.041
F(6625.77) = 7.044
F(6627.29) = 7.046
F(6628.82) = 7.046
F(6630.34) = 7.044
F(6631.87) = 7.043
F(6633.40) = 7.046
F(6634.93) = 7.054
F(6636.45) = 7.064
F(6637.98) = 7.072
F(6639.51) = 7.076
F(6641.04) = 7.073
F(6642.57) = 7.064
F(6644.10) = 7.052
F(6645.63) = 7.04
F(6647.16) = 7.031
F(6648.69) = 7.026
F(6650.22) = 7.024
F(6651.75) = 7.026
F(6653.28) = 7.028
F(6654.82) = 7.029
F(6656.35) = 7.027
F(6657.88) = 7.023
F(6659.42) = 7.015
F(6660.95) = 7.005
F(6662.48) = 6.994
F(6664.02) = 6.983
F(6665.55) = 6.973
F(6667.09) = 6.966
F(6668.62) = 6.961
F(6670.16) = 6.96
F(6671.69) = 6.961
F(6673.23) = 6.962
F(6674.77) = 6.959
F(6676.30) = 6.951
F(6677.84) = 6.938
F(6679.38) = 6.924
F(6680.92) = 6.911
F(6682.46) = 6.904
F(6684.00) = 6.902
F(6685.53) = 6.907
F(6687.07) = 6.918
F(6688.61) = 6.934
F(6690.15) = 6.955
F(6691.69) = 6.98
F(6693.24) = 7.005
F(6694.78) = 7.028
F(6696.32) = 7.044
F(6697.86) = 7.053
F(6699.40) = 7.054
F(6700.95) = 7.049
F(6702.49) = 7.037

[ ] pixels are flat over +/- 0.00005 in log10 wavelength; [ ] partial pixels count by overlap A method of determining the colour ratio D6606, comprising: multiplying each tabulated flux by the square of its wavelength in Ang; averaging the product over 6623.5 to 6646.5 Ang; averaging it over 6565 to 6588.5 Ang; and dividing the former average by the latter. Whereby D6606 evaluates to 1.1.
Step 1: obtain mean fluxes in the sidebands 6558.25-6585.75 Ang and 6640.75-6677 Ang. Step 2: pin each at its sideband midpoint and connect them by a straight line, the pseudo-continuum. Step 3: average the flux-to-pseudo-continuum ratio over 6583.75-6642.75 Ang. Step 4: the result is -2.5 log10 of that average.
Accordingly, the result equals -0.05 mag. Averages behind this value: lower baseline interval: 6.48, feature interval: 7.07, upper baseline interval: 7.01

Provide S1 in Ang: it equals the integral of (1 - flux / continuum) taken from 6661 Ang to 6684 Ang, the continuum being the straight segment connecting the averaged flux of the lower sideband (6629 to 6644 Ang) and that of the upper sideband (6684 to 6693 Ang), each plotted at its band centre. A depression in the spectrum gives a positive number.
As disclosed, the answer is 0.08 Ang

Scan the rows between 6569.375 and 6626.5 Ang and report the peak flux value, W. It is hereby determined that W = 7.146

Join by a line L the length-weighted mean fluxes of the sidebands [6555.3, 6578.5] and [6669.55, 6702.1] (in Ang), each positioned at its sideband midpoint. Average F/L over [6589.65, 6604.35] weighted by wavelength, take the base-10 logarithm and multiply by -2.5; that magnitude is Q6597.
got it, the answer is -0.099 mag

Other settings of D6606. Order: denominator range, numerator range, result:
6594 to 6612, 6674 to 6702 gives 1.00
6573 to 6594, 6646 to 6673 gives 1.02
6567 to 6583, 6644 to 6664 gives 1.07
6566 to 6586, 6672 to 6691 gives 1.06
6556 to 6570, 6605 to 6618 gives 1.21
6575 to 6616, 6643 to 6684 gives 1.01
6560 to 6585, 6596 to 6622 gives 1.11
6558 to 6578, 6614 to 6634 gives 1.15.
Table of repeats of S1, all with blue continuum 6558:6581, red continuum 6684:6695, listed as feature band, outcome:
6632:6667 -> -1.4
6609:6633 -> -1.6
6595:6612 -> -1.5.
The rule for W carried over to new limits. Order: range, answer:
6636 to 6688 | 7.076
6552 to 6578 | 6.979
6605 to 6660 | 7.144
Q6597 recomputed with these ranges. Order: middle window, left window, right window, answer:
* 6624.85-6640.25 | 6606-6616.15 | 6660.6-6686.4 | 0.00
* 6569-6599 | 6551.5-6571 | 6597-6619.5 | -0.05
